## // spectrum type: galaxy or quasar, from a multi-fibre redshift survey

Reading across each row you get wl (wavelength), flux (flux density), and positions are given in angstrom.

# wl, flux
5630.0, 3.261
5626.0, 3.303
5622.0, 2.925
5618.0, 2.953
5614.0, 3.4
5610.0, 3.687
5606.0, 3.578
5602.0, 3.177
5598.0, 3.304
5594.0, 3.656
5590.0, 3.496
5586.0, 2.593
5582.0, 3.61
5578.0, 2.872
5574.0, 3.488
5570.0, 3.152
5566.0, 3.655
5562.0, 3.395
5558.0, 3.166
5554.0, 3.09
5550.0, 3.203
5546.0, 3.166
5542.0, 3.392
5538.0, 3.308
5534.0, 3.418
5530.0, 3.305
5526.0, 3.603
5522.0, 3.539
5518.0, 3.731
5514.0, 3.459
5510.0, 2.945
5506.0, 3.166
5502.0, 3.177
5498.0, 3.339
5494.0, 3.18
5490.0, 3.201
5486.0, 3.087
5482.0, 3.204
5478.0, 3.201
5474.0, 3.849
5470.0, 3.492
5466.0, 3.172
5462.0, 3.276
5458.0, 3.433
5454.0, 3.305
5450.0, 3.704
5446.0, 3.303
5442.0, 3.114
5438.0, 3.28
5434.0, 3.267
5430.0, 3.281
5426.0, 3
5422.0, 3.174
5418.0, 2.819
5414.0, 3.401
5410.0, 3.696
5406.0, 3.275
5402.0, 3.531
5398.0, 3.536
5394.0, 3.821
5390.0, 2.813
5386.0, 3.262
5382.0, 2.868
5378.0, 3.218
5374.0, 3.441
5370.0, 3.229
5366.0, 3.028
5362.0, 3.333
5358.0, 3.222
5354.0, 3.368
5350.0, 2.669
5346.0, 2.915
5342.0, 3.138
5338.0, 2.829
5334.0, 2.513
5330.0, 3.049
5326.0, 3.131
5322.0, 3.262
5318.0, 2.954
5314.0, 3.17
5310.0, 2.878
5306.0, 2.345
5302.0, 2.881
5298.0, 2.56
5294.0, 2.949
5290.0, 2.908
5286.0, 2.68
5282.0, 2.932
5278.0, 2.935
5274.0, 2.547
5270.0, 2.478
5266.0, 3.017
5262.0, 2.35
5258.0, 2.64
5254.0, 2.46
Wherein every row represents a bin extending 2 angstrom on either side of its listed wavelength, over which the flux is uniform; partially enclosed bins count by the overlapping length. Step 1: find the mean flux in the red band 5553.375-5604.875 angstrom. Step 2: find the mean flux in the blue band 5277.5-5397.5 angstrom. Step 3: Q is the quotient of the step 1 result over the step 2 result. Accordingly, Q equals 1.09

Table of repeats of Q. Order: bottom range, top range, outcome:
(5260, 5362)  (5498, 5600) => 1.15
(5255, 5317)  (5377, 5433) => 1.19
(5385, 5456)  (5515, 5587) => 1.01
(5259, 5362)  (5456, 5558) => 1.15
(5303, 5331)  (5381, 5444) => 1.10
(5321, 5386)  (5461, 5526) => 1.08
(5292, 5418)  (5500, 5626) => 1.07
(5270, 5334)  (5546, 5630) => 1.15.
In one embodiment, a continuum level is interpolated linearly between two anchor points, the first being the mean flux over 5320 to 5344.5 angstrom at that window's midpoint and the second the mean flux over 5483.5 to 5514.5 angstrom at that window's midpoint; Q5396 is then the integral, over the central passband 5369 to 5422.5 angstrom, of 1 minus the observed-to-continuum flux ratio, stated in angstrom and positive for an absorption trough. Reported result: -4.1 angstrom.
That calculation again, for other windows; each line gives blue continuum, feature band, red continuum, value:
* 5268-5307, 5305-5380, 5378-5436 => -1.7 angstrom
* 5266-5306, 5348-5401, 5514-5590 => -5.0 angstrom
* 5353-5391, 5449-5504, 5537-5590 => -1.8 angstrom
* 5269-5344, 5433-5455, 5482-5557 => -1.4 angstrom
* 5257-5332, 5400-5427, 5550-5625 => -2.4 angstrom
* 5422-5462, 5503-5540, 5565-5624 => -1.0 angstrom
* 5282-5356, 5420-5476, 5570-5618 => -4.2 angstrom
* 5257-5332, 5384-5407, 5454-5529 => -2.2 angstrom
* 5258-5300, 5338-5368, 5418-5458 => -1.0 angstrom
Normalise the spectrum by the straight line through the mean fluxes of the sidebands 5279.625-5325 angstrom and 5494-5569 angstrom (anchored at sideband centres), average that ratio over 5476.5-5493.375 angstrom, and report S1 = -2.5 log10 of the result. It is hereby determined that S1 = 0.02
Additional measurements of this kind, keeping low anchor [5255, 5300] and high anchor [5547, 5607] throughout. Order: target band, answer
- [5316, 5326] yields -0.113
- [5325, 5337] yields -0.019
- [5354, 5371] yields -0.121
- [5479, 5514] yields -0.015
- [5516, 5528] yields -0.140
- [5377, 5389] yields -0.058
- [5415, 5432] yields -0.032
